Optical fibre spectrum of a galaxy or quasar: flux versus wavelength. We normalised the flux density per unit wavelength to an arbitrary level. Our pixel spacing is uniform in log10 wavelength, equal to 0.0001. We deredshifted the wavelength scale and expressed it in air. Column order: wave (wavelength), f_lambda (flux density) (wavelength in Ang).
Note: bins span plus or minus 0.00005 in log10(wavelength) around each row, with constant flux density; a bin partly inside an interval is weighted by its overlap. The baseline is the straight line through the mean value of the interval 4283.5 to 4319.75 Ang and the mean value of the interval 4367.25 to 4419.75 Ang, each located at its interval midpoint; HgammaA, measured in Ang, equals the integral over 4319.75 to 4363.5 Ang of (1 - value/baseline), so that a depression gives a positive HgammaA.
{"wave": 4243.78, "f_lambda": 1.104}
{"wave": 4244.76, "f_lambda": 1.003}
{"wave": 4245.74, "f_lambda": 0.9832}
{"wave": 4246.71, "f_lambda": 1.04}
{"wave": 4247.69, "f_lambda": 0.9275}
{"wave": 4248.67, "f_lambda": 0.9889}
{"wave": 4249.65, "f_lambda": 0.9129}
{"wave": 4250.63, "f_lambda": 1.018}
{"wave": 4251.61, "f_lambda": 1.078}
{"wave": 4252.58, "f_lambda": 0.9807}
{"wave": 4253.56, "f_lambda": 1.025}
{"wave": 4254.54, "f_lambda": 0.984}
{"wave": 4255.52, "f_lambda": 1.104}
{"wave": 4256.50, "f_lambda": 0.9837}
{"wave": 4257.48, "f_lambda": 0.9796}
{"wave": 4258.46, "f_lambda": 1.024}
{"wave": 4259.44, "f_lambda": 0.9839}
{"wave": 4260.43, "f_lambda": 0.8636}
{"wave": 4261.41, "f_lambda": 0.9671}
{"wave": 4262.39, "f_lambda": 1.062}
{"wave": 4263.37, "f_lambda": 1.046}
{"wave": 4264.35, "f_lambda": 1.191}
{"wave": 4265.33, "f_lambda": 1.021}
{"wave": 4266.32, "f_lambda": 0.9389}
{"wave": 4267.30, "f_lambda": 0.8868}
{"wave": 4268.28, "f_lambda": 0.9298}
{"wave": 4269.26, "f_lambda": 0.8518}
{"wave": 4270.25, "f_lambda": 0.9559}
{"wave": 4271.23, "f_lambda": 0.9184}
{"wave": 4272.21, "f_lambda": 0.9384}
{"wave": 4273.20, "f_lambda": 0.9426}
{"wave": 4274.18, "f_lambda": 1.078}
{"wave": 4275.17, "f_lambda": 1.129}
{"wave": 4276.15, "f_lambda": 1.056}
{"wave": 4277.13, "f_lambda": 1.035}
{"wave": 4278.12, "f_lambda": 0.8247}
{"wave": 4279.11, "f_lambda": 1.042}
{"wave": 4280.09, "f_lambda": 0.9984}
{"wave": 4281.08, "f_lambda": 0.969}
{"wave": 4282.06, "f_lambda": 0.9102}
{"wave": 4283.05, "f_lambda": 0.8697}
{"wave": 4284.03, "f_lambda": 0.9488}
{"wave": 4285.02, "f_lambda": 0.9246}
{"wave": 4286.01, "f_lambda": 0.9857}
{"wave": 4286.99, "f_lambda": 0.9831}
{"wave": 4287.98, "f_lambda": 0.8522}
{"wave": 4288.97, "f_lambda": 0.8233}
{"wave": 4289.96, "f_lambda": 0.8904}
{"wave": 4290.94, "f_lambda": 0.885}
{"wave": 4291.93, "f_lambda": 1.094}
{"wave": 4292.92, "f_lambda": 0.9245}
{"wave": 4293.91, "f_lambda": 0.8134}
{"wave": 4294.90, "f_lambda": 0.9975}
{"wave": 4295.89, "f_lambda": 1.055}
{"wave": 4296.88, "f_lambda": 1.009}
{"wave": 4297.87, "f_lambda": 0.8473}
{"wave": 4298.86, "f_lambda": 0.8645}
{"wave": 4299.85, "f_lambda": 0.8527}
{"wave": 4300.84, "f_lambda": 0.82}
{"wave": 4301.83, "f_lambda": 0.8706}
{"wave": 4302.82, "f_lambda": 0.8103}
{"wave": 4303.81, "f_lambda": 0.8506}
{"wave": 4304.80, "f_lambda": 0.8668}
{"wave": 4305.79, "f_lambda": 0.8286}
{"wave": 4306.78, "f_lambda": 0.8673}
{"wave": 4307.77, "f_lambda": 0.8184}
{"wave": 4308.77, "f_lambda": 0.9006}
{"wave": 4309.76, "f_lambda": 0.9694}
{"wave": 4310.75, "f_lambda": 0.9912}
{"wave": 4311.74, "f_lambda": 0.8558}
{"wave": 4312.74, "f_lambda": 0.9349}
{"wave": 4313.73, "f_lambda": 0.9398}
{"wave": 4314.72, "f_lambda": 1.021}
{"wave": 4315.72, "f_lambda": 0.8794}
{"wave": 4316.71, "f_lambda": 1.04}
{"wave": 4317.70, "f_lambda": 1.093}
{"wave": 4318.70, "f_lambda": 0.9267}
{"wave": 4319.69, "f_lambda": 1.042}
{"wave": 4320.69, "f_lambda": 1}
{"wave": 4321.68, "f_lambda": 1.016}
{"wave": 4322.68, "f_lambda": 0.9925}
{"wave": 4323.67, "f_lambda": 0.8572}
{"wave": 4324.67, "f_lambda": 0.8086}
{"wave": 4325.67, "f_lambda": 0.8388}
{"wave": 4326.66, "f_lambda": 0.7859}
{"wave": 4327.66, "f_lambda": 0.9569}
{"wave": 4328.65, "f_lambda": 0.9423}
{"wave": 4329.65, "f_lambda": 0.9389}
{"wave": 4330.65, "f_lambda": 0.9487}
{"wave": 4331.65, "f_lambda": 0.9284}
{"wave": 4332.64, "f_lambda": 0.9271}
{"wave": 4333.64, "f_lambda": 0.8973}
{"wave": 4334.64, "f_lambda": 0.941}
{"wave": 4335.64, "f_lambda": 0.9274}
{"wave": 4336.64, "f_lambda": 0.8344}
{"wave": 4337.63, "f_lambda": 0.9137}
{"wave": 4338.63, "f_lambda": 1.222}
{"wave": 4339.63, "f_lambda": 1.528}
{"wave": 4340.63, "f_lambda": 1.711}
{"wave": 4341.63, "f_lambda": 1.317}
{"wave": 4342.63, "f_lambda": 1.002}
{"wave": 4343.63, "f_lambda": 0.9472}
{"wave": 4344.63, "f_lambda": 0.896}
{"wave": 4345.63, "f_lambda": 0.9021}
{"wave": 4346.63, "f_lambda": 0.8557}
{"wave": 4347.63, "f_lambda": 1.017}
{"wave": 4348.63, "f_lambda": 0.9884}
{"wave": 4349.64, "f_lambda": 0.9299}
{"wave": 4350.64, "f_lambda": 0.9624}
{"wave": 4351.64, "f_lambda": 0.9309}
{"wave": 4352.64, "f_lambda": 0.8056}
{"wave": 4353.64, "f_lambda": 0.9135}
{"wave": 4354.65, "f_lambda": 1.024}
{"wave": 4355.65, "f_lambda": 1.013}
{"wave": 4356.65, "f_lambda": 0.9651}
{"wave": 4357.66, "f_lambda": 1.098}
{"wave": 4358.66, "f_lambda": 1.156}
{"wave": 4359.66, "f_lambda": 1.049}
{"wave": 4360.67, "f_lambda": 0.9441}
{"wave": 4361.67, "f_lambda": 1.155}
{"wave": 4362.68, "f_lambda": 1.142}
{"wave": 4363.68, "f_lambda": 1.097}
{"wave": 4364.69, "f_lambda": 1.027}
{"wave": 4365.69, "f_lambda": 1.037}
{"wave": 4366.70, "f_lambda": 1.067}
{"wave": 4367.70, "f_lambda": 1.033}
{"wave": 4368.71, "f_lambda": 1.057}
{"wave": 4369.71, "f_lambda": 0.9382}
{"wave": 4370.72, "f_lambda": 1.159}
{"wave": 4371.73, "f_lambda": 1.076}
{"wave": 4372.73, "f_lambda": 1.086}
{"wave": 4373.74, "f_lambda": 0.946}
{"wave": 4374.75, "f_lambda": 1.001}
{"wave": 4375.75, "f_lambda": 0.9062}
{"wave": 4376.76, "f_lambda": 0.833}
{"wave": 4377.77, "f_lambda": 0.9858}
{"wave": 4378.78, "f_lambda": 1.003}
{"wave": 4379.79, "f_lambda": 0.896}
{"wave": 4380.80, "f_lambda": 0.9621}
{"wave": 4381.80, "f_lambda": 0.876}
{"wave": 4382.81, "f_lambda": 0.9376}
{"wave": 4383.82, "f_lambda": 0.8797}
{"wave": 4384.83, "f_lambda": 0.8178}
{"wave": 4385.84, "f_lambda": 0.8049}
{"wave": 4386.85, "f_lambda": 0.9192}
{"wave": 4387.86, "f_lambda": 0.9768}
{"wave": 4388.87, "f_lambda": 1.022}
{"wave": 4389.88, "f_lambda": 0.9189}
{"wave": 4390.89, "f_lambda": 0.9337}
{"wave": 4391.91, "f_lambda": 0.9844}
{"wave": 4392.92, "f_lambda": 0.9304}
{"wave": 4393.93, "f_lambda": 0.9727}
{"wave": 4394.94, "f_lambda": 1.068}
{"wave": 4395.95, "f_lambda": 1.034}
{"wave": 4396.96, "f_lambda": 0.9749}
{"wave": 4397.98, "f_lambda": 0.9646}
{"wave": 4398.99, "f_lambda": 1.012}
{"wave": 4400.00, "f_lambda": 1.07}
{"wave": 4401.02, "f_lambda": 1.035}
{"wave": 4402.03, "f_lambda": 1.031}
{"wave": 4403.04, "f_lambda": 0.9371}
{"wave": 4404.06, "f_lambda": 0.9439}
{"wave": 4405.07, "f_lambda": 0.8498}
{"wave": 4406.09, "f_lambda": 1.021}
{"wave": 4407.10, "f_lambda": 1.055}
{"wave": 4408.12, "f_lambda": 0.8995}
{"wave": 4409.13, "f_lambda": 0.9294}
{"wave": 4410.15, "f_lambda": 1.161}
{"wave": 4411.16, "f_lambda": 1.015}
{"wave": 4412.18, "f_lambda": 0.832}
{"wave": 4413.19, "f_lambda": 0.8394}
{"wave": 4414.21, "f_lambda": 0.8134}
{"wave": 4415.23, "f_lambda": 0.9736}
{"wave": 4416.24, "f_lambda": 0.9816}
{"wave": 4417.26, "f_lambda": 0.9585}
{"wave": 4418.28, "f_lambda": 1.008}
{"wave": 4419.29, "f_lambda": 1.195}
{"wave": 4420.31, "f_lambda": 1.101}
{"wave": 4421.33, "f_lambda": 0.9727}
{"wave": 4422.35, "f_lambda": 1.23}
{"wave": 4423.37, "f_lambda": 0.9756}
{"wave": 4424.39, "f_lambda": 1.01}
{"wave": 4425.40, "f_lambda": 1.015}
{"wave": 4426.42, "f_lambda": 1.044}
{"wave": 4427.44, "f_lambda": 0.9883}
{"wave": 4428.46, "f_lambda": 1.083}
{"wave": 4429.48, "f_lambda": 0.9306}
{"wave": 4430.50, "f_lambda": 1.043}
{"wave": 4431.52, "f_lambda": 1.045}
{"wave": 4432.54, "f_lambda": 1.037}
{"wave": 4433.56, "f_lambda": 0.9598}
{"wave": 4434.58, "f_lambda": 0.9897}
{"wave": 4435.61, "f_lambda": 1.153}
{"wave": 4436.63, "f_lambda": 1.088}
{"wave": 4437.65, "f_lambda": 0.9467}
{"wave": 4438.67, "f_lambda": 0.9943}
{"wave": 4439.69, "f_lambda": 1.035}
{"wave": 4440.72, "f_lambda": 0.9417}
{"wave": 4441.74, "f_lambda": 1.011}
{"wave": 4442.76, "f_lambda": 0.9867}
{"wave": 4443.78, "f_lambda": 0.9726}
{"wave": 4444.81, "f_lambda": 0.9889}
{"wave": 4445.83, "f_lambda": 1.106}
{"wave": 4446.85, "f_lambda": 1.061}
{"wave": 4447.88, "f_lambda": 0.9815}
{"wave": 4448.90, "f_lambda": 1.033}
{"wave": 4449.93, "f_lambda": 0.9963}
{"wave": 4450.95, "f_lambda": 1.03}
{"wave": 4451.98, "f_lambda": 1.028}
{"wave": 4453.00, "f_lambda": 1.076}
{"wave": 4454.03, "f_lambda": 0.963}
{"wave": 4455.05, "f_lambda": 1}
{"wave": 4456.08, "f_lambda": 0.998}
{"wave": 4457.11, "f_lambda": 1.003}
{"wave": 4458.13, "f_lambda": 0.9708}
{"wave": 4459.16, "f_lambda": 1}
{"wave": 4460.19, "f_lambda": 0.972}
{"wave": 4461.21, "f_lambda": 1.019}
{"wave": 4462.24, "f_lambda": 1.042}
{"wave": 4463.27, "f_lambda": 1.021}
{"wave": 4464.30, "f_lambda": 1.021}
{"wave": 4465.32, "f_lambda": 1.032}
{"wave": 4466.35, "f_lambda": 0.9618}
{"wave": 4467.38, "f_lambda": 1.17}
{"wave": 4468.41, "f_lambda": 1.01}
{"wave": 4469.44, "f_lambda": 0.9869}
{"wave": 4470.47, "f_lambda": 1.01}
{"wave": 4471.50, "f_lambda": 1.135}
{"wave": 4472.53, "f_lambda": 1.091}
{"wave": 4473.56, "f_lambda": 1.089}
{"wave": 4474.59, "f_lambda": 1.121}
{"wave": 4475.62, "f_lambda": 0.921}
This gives -2.7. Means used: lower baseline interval 0.92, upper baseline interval 0.97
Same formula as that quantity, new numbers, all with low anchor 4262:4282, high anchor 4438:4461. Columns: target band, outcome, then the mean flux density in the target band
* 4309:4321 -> 0.25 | 0.973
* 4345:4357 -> 0.67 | 0.942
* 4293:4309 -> 1.80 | 0.88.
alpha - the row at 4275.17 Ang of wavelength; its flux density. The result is 1.129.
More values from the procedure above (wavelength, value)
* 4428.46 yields 1.083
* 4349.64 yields 0.9299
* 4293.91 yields 0.8134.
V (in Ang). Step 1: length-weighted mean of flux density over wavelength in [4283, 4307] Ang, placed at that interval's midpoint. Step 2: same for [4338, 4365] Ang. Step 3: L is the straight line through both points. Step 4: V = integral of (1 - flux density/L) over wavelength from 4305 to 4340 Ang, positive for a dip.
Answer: 1.1 Ang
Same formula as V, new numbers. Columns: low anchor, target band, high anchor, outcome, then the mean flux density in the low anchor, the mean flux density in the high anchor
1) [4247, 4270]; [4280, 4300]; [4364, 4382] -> 1.3 Ang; 0.989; 0.997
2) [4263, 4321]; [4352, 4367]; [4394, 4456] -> -0.9 Ang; 0.942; 1.01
